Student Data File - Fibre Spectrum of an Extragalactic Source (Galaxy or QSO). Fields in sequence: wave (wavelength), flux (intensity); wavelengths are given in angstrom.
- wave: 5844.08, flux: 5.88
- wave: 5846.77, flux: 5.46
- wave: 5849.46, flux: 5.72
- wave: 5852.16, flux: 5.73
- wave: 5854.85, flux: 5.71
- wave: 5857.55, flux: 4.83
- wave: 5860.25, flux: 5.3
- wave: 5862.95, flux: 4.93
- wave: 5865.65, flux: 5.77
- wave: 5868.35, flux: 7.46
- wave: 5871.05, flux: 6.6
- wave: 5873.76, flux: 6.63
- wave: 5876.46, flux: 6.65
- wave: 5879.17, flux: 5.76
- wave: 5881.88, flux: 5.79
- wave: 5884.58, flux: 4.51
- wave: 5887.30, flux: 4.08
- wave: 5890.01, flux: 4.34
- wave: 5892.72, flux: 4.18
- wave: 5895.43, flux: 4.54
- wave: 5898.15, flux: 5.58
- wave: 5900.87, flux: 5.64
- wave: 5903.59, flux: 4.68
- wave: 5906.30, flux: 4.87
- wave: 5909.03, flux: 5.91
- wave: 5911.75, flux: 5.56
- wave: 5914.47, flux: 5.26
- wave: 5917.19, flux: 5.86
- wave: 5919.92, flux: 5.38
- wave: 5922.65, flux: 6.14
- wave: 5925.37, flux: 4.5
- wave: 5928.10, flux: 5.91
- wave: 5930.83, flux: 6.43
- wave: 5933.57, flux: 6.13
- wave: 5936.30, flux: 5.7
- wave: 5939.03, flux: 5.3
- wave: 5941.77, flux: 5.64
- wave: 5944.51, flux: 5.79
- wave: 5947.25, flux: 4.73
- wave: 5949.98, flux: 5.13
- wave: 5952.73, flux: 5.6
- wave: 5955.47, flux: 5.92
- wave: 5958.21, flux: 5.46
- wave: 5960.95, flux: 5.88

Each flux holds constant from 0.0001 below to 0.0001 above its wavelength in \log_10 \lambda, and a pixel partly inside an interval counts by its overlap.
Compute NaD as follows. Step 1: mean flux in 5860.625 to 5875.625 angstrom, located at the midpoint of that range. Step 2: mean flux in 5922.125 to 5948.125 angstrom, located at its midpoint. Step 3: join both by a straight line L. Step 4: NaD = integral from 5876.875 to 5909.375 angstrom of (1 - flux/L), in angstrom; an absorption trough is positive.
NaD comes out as 5.4 angstrom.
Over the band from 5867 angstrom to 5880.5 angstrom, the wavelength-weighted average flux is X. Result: 6.62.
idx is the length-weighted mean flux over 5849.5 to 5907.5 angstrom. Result 5.42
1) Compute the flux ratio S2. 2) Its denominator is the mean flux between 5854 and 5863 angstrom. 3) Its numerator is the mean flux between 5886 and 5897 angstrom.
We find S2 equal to 0.83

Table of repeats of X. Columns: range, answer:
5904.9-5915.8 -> 5.4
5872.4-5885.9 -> 5.87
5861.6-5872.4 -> 6.19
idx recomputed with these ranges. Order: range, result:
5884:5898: 4.43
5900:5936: 5.56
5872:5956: 5.42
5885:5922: 5.07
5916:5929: 5.54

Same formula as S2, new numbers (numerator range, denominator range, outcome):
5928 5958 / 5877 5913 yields 1.11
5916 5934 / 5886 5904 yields 1.22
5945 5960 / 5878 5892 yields 1.11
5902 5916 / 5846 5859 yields 0.96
